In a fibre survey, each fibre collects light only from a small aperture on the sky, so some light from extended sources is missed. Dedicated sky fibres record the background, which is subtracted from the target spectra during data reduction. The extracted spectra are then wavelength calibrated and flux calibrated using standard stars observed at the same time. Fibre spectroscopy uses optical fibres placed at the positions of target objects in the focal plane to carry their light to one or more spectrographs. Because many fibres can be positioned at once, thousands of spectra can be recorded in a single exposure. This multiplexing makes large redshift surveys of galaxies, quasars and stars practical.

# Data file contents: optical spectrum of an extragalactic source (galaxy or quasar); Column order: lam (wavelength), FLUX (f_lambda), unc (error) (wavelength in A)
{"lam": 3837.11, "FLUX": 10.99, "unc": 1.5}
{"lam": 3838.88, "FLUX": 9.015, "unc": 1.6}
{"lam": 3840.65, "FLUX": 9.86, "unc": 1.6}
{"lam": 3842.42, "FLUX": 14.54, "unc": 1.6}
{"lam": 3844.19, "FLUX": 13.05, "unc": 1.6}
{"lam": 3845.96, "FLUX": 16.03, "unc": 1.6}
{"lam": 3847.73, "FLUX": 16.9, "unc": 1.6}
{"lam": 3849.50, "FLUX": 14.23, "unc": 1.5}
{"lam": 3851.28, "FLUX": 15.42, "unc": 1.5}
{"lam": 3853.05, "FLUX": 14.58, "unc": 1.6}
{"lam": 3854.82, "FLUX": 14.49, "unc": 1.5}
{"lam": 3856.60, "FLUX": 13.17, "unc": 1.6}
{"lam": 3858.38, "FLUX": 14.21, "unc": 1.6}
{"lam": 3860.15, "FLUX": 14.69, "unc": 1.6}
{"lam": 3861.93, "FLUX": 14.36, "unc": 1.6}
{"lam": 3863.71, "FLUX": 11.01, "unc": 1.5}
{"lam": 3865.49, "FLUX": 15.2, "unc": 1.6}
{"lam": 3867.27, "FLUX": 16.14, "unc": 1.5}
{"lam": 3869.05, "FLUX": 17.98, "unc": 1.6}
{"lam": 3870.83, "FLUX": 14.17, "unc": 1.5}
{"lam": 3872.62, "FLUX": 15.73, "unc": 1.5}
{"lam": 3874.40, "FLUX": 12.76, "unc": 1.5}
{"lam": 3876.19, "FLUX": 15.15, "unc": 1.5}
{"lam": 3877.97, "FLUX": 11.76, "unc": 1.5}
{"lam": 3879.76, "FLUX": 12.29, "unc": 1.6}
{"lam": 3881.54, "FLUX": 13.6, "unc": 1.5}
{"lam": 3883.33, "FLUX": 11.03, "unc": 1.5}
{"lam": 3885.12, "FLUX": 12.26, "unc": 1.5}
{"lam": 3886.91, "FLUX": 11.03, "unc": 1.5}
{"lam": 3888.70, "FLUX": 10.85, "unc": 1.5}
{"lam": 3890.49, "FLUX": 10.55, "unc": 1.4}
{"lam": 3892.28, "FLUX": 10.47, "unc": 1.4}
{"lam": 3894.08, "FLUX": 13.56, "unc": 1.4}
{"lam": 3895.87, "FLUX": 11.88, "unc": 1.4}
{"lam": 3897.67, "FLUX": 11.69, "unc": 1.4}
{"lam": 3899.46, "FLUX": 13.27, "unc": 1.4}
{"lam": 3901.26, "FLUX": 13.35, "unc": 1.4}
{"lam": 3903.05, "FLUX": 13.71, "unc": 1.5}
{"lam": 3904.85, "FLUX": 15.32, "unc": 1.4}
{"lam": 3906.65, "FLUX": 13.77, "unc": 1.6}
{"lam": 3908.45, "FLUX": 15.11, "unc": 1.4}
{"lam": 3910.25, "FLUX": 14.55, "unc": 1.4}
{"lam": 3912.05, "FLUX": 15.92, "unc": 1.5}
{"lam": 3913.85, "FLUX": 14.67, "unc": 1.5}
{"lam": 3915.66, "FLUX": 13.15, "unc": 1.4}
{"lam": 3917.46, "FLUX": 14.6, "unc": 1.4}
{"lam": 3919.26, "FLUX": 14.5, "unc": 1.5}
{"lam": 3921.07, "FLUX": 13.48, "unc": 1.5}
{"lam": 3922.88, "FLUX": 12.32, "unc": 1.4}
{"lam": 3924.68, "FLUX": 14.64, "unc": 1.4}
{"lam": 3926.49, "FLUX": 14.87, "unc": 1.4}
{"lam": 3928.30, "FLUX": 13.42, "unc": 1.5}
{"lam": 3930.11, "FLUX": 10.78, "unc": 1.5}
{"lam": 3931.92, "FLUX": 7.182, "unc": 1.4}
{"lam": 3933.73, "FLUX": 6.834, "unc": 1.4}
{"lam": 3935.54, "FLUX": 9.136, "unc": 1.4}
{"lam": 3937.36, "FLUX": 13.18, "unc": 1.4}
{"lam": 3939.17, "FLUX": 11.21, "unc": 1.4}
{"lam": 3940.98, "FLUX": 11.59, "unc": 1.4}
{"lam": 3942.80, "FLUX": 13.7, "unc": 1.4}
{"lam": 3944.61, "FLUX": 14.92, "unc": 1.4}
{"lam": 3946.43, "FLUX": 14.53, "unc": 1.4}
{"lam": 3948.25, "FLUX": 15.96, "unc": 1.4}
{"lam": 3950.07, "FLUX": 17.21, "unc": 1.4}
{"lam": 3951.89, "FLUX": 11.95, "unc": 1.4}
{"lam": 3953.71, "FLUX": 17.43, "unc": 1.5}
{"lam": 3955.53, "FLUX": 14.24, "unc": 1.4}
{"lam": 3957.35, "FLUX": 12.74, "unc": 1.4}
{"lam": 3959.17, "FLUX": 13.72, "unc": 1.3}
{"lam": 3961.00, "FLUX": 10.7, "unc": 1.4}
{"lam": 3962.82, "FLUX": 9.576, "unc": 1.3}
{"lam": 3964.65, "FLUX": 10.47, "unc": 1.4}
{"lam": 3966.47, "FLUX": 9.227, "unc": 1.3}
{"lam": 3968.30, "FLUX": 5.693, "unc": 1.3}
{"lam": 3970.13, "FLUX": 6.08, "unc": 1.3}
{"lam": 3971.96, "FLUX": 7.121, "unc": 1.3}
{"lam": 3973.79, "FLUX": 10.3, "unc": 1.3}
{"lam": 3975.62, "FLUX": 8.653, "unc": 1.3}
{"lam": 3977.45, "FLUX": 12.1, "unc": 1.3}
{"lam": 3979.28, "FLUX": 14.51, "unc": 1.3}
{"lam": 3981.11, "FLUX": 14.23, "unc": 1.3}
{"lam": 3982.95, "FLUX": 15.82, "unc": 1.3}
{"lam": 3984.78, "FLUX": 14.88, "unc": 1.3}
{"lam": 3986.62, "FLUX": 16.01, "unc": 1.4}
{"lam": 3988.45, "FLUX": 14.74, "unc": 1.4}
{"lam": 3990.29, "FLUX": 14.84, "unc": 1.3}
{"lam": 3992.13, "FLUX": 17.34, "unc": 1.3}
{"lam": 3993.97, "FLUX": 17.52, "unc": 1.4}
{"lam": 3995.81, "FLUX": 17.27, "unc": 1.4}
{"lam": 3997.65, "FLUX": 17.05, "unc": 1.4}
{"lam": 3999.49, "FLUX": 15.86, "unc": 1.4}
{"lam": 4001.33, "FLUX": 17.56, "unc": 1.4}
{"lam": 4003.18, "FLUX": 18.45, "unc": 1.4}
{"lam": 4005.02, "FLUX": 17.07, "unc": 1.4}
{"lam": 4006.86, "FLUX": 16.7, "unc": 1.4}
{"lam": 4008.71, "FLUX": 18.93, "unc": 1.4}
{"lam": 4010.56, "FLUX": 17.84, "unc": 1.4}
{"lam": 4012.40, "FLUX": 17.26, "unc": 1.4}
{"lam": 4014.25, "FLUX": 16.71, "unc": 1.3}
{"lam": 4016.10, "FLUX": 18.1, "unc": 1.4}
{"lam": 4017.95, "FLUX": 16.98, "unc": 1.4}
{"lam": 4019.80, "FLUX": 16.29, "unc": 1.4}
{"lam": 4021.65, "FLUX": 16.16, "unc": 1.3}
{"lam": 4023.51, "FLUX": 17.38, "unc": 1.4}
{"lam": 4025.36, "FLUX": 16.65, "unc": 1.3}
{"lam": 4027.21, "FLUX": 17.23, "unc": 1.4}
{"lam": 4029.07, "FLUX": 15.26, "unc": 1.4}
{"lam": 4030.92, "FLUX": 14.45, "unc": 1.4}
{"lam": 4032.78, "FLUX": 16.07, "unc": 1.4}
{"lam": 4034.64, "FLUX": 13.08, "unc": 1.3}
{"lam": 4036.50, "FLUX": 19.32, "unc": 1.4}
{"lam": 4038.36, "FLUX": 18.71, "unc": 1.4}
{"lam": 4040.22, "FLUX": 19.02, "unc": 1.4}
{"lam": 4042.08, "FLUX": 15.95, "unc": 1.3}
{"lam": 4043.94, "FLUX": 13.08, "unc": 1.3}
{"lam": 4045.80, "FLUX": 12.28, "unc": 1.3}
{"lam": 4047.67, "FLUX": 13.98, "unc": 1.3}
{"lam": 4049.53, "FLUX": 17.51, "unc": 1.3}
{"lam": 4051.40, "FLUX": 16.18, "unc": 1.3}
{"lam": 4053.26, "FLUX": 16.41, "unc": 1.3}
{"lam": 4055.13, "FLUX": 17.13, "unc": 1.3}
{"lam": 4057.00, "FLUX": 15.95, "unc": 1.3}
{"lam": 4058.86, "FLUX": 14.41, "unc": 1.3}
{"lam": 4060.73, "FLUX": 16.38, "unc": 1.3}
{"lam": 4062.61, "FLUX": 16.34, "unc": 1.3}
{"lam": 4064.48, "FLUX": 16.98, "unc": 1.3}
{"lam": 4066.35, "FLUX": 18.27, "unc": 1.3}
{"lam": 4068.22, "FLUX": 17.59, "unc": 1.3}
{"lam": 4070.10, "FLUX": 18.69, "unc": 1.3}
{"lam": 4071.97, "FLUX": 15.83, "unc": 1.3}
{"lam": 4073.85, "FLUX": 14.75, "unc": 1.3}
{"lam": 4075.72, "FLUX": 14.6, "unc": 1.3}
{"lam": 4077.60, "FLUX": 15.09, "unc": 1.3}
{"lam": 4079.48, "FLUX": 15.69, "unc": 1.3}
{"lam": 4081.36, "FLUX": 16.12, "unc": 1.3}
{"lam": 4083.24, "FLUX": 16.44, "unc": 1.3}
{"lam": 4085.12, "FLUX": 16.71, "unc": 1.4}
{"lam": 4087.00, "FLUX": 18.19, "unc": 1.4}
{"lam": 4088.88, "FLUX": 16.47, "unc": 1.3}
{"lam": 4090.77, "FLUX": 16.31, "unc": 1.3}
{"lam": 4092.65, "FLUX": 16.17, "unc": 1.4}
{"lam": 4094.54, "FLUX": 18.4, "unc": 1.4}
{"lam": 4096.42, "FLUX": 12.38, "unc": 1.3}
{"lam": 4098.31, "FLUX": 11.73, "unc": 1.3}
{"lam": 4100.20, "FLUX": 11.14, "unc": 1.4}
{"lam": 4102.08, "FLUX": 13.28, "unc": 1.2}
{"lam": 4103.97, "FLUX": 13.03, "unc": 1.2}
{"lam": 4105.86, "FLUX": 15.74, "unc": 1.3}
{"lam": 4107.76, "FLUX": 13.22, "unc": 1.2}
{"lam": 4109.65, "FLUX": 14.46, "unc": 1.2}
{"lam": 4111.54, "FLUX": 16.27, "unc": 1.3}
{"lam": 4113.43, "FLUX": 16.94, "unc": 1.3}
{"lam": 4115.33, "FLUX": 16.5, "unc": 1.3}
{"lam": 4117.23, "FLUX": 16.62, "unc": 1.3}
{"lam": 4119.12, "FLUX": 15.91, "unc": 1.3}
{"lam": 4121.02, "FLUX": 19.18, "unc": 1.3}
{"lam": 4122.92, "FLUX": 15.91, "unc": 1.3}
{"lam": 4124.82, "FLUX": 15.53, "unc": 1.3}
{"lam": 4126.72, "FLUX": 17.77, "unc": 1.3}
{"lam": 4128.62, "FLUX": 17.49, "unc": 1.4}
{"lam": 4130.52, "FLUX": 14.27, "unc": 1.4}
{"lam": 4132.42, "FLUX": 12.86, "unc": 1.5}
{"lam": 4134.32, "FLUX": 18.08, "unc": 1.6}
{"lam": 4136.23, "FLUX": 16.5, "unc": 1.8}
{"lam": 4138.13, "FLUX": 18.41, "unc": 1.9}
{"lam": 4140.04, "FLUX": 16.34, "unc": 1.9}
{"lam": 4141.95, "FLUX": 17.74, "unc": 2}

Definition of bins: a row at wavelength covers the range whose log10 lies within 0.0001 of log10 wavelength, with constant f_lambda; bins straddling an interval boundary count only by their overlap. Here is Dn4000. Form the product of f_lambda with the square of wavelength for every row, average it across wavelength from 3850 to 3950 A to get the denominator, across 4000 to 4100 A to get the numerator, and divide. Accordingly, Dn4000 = 1.32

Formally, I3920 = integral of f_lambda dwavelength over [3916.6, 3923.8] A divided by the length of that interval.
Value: 13.7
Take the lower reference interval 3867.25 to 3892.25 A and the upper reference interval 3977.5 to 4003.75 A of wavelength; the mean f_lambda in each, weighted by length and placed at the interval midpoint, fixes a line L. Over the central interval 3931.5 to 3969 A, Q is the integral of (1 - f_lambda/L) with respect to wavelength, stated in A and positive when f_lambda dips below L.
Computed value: 7.2 A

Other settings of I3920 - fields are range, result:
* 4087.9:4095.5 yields 16.8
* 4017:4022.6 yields 16.5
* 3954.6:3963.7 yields 12.2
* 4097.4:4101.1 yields 11.4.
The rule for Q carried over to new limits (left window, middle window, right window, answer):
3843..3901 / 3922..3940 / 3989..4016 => 4.5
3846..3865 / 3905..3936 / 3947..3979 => -0.8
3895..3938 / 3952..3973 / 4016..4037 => 5.3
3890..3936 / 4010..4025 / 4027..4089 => -1.8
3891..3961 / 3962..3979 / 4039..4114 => 6.0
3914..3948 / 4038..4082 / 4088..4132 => -4.5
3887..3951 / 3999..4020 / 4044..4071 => -3.2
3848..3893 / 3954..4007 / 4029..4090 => 5.7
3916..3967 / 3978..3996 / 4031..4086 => -2.0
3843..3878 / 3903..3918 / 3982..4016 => 0.8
